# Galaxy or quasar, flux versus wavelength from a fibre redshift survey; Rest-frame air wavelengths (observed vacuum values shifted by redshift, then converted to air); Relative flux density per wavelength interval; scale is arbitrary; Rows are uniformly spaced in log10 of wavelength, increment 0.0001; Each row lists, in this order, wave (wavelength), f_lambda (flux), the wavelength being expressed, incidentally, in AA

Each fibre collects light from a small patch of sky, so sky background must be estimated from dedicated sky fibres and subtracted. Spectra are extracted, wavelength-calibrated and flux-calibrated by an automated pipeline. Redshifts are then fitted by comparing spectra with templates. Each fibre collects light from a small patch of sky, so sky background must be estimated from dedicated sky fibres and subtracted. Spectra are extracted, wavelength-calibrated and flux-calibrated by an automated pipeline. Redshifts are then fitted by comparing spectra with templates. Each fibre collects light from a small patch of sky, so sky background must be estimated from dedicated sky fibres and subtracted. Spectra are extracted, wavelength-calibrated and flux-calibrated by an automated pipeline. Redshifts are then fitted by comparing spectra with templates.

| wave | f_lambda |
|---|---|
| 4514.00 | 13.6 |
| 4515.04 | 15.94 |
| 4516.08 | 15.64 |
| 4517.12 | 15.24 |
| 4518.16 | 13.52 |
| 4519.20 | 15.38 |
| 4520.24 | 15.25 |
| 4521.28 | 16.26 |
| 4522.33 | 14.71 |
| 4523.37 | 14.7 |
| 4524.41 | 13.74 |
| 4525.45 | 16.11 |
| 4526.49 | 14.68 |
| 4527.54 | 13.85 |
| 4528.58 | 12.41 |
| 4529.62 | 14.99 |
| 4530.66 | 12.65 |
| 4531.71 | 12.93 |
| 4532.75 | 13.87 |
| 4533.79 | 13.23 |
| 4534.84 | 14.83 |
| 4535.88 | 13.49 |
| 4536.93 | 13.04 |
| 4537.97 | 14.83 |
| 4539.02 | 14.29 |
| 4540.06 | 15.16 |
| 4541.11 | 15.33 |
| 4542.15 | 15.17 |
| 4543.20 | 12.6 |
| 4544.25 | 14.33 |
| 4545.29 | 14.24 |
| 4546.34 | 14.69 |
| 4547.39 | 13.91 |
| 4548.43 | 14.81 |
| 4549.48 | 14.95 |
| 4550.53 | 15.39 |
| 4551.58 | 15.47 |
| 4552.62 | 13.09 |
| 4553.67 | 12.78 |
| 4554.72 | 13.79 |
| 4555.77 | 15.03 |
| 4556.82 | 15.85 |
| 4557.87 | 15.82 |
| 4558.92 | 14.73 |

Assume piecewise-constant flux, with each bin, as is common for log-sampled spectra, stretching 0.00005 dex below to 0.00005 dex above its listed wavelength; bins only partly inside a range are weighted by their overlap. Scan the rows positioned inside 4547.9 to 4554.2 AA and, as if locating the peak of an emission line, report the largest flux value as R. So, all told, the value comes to 15.47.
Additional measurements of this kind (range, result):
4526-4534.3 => 14.99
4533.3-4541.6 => 15.33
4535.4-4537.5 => 13.49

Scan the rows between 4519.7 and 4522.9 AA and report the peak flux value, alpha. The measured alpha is 16.26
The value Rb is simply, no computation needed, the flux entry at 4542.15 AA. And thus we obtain 15.17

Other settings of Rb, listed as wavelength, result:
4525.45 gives 16.11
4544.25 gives 14.33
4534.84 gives 14.83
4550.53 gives 15.39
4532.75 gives 13.87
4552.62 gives 13.09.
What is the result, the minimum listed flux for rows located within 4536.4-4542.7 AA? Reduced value 13.04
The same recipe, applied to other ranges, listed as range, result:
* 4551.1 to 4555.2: 12.78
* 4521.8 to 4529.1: 12.41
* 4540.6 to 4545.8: 12.6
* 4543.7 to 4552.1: 13.91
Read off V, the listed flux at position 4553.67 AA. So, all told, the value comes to 12.78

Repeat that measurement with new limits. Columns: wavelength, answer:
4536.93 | 13.04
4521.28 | 16.26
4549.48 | 14.95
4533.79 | 13.23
